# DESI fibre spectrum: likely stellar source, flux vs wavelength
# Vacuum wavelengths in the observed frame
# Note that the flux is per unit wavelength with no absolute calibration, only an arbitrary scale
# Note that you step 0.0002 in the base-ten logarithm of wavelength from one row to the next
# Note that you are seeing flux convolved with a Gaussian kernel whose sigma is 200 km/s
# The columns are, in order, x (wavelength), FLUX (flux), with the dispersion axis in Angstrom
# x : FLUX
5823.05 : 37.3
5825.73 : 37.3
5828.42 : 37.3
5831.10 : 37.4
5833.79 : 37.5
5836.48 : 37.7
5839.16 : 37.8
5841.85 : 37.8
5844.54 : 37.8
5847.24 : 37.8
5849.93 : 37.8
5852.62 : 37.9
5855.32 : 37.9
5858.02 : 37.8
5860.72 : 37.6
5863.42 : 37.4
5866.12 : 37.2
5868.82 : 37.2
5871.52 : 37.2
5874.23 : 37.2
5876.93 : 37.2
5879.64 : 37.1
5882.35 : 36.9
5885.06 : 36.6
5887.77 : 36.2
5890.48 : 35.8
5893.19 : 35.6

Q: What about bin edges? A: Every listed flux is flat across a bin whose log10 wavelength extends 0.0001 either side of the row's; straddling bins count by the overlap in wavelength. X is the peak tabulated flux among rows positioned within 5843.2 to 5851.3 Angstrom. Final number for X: 37.8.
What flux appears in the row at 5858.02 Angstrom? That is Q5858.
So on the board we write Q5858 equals 37.8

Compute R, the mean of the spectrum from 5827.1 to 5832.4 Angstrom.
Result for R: 37.4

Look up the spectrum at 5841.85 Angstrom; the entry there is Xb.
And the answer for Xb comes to 37.8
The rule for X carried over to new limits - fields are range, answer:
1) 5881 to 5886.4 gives 36.9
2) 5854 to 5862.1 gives 37.9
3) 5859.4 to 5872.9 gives 37.6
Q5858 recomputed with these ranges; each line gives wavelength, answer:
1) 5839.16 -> 37.8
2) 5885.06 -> 36.6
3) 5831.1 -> 37.4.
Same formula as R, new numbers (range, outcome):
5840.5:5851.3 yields 37.8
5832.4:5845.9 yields 37.7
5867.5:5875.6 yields 37.2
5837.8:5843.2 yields 37.9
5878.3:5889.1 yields 36.7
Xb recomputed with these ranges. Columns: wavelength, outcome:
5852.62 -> 37.9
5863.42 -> 37.4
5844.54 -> 37.8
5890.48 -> 35.8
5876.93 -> 37.2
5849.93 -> 37.8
